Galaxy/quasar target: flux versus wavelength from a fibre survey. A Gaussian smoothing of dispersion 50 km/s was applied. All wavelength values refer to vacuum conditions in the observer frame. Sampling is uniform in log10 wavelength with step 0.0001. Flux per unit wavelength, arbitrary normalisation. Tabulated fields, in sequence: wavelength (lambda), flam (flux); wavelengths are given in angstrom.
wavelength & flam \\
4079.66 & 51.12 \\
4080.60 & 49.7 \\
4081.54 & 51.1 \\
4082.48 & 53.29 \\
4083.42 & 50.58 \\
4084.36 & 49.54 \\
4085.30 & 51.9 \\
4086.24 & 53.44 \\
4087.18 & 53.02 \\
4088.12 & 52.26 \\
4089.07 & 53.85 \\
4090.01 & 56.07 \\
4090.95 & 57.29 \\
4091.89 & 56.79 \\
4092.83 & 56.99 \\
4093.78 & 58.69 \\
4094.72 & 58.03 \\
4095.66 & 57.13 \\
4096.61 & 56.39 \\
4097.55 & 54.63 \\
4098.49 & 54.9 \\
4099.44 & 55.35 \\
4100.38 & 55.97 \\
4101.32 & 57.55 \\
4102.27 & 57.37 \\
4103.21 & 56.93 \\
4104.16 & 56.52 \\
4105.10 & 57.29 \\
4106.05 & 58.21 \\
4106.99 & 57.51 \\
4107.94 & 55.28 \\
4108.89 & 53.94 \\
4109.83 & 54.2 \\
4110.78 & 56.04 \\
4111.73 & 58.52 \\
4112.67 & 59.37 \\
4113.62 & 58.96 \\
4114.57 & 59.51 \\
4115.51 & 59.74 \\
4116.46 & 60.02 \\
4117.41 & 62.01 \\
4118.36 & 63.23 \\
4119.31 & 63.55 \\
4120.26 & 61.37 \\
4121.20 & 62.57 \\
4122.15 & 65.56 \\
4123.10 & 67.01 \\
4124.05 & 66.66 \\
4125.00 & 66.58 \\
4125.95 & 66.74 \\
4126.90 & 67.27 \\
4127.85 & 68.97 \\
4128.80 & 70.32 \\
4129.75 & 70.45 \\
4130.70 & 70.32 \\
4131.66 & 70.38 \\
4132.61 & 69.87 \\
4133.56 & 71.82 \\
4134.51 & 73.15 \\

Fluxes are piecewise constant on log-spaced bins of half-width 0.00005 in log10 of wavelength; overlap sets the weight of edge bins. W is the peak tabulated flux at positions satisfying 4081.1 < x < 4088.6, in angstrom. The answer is 53.44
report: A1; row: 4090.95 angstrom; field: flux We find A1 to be 57.29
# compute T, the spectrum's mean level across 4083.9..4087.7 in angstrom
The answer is 52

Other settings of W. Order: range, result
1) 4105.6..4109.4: 58.21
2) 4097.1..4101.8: 57.55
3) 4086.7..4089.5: 53.85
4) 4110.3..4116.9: 60.02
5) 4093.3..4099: 58.69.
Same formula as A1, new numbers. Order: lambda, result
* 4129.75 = 70.45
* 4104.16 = 56.52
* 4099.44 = 55.35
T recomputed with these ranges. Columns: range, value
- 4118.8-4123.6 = 64.1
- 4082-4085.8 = 51.4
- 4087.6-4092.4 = 55.3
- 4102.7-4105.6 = 56.9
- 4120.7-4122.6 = 64.3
